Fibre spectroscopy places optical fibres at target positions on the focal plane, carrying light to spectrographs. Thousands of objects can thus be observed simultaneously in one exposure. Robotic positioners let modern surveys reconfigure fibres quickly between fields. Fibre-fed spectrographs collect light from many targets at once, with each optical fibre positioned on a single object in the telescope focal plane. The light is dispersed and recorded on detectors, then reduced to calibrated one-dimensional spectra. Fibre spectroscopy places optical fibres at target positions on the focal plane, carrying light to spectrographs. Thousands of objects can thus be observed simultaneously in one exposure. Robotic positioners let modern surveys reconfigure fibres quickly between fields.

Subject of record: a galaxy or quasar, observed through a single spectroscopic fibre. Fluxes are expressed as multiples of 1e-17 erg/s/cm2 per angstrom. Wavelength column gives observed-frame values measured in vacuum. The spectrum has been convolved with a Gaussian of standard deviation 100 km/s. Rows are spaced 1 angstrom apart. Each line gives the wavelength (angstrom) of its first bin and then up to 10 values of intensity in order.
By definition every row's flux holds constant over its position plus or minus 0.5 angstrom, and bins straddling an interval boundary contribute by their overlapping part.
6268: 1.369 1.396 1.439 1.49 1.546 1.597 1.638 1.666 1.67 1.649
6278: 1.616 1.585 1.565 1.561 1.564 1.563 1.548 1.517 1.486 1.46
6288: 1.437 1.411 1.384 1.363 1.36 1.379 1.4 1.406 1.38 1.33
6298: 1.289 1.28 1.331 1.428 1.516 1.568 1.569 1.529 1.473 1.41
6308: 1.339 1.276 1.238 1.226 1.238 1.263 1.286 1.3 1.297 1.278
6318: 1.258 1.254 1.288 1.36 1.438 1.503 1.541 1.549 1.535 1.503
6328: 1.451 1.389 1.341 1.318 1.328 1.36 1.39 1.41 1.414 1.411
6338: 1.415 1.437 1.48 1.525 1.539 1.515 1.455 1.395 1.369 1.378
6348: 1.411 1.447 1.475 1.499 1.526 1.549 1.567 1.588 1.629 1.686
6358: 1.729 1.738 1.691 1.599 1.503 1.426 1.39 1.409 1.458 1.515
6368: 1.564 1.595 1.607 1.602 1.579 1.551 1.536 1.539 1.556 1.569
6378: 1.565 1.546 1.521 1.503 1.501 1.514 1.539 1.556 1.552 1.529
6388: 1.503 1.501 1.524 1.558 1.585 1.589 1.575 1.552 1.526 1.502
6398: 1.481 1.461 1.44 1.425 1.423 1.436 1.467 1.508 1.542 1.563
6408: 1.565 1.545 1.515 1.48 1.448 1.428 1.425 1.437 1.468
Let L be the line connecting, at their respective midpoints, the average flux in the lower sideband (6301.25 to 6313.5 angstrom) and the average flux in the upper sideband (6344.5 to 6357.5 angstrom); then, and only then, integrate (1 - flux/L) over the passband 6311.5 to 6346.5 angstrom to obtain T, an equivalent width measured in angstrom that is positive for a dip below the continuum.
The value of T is 1.2 angstrom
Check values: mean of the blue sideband 1.39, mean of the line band 1.4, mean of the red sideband 1.5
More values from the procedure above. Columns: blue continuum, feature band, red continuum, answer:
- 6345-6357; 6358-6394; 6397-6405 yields -1.7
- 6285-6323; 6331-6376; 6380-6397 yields -1.1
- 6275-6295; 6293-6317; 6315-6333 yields 1.3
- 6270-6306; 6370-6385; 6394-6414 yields -0.6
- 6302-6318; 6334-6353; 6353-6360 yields 1.4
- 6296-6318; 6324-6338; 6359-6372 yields 0.1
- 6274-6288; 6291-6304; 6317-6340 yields 1.0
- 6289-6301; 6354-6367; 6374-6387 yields -0.6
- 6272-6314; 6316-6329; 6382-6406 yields 0.5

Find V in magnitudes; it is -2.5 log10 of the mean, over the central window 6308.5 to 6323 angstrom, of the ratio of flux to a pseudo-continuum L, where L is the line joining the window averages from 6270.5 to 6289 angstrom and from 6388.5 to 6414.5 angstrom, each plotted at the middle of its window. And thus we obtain 0.19 mag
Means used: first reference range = 1.56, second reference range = 1.5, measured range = 1.29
